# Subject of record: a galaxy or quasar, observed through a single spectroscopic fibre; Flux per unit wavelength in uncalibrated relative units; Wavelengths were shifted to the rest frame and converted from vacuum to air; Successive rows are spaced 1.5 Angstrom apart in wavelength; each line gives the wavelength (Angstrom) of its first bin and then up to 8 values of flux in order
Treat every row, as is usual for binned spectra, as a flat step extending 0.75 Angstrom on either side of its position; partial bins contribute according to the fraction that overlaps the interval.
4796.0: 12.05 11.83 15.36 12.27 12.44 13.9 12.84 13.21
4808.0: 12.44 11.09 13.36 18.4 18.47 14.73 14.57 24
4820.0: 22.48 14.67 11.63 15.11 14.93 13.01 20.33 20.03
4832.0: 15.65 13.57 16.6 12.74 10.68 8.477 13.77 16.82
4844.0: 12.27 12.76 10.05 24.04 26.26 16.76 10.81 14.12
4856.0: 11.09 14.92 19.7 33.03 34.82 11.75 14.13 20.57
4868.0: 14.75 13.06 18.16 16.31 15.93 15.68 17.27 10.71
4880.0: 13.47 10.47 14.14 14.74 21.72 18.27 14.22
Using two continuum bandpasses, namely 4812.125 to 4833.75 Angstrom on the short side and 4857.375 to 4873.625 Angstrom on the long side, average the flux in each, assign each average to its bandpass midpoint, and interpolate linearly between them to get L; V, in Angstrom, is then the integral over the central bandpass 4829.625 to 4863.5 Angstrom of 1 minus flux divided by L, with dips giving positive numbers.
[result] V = 2.9 Angstrom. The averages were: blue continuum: 16.8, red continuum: 19.3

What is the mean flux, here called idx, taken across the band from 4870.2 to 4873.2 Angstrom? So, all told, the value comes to 17.2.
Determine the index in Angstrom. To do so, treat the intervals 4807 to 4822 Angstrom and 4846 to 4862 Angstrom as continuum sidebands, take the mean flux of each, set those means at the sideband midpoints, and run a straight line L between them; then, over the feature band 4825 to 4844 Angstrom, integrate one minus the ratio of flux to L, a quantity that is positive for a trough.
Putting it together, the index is 3.2 Angstrom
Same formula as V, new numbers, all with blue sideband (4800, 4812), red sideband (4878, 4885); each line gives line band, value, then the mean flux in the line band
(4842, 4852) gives -3.3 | 17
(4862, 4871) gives -2.9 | 16.8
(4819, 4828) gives -2.0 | 15.6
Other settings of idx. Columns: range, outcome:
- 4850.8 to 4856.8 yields 13.2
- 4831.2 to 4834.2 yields 14.7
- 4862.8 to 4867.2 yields 15.5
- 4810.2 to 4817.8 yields 15.9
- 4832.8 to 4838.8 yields 13.4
